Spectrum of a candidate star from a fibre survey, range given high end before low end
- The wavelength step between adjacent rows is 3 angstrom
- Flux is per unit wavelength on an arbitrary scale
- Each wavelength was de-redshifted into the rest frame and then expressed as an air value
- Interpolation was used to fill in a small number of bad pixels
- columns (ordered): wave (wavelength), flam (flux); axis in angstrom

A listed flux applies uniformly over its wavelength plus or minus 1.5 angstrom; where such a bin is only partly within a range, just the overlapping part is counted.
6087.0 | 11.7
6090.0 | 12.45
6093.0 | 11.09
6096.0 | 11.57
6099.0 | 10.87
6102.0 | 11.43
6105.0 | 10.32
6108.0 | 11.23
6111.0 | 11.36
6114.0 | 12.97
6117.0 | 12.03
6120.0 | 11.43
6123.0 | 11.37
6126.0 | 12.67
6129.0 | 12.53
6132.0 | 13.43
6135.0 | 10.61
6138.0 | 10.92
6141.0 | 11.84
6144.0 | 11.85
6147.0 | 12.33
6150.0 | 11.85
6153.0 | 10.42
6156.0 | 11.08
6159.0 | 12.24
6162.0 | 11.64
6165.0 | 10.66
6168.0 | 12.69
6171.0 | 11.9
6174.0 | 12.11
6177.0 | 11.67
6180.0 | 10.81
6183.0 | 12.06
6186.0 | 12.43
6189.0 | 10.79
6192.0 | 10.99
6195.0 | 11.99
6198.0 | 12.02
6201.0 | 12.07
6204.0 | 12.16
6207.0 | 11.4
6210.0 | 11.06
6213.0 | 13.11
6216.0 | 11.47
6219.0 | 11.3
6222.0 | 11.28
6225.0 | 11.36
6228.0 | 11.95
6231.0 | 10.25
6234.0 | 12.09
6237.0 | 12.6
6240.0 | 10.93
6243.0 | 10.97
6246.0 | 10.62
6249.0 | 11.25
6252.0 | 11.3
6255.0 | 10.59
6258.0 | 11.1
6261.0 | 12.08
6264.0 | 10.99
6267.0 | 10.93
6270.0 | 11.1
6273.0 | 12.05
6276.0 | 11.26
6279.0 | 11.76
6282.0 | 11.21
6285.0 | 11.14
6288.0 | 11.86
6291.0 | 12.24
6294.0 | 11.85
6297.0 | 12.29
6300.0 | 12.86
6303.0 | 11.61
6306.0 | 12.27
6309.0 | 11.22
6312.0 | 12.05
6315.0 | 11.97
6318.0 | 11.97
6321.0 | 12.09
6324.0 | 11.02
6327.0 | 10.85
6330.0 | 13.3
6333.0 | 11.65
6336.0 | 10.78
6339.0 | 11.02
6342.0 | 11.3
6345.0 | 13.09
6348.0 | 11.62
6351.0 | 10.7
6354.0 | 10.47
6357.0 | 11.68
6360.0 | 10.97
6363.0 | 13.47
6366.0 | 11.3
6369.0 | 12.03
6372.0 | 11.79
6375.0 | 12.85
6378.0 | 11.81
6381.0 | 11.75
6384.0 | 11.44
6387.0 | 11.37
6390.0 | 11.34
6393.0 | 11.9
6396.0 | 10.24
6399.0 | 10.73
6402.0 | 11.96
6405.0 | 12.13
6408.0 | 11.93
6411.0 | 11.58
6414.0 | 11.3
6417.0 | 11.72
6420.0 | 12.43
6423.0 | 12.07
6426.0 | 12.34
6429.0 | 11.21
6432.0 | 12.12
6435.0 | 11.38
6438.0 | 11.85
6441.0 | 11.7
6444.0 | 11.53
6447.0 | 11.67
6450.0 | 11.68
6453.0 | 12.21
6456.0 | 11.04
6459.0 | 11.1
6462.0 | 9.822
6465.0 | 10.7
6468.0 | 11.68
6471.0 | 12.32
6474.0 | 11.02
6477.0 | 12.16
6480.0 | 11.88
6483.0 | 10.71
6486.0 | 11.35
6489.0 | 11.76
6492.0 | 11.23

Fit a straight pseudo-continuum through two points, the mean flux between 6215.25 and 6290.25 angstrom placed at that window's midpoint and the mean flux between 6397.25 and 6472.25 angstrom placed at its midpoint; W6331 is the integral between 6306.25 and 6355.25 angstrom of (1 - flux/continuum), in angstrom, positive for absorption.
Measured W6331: -0.59 angstrom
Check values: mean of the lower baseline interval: 11.3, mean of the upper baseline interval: 11.6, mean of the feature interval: 11.6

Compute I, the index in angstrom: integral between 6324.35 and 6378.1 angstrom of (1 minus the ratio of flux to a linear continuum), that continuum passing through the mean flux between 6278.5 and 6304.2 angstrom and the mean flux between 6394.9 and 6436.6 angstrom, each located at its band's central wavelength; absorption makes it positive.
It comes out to 0.4 angstrom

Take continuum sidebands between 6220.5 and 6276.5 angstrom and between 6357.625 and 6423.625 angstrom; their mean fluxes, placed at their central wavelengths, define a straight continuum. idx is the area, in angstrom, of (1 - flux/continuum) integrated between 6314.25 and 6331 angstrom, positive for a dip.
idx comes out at -0.43 angstrom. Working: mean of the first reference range 11.3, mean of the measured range 11.8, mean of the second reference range 11.7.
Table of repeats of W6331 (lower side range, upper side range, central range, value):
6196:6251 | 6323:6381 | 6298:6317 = -0.61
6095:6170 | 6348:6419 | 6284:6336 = -1.17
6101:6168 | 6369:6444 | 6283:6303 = -0.50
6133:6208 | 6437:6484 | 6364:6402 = -0.30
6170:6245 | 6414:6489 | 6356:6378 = -0.80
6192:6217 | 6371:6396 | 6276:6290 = 0.35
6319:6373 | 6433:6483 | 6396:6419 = -0.03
